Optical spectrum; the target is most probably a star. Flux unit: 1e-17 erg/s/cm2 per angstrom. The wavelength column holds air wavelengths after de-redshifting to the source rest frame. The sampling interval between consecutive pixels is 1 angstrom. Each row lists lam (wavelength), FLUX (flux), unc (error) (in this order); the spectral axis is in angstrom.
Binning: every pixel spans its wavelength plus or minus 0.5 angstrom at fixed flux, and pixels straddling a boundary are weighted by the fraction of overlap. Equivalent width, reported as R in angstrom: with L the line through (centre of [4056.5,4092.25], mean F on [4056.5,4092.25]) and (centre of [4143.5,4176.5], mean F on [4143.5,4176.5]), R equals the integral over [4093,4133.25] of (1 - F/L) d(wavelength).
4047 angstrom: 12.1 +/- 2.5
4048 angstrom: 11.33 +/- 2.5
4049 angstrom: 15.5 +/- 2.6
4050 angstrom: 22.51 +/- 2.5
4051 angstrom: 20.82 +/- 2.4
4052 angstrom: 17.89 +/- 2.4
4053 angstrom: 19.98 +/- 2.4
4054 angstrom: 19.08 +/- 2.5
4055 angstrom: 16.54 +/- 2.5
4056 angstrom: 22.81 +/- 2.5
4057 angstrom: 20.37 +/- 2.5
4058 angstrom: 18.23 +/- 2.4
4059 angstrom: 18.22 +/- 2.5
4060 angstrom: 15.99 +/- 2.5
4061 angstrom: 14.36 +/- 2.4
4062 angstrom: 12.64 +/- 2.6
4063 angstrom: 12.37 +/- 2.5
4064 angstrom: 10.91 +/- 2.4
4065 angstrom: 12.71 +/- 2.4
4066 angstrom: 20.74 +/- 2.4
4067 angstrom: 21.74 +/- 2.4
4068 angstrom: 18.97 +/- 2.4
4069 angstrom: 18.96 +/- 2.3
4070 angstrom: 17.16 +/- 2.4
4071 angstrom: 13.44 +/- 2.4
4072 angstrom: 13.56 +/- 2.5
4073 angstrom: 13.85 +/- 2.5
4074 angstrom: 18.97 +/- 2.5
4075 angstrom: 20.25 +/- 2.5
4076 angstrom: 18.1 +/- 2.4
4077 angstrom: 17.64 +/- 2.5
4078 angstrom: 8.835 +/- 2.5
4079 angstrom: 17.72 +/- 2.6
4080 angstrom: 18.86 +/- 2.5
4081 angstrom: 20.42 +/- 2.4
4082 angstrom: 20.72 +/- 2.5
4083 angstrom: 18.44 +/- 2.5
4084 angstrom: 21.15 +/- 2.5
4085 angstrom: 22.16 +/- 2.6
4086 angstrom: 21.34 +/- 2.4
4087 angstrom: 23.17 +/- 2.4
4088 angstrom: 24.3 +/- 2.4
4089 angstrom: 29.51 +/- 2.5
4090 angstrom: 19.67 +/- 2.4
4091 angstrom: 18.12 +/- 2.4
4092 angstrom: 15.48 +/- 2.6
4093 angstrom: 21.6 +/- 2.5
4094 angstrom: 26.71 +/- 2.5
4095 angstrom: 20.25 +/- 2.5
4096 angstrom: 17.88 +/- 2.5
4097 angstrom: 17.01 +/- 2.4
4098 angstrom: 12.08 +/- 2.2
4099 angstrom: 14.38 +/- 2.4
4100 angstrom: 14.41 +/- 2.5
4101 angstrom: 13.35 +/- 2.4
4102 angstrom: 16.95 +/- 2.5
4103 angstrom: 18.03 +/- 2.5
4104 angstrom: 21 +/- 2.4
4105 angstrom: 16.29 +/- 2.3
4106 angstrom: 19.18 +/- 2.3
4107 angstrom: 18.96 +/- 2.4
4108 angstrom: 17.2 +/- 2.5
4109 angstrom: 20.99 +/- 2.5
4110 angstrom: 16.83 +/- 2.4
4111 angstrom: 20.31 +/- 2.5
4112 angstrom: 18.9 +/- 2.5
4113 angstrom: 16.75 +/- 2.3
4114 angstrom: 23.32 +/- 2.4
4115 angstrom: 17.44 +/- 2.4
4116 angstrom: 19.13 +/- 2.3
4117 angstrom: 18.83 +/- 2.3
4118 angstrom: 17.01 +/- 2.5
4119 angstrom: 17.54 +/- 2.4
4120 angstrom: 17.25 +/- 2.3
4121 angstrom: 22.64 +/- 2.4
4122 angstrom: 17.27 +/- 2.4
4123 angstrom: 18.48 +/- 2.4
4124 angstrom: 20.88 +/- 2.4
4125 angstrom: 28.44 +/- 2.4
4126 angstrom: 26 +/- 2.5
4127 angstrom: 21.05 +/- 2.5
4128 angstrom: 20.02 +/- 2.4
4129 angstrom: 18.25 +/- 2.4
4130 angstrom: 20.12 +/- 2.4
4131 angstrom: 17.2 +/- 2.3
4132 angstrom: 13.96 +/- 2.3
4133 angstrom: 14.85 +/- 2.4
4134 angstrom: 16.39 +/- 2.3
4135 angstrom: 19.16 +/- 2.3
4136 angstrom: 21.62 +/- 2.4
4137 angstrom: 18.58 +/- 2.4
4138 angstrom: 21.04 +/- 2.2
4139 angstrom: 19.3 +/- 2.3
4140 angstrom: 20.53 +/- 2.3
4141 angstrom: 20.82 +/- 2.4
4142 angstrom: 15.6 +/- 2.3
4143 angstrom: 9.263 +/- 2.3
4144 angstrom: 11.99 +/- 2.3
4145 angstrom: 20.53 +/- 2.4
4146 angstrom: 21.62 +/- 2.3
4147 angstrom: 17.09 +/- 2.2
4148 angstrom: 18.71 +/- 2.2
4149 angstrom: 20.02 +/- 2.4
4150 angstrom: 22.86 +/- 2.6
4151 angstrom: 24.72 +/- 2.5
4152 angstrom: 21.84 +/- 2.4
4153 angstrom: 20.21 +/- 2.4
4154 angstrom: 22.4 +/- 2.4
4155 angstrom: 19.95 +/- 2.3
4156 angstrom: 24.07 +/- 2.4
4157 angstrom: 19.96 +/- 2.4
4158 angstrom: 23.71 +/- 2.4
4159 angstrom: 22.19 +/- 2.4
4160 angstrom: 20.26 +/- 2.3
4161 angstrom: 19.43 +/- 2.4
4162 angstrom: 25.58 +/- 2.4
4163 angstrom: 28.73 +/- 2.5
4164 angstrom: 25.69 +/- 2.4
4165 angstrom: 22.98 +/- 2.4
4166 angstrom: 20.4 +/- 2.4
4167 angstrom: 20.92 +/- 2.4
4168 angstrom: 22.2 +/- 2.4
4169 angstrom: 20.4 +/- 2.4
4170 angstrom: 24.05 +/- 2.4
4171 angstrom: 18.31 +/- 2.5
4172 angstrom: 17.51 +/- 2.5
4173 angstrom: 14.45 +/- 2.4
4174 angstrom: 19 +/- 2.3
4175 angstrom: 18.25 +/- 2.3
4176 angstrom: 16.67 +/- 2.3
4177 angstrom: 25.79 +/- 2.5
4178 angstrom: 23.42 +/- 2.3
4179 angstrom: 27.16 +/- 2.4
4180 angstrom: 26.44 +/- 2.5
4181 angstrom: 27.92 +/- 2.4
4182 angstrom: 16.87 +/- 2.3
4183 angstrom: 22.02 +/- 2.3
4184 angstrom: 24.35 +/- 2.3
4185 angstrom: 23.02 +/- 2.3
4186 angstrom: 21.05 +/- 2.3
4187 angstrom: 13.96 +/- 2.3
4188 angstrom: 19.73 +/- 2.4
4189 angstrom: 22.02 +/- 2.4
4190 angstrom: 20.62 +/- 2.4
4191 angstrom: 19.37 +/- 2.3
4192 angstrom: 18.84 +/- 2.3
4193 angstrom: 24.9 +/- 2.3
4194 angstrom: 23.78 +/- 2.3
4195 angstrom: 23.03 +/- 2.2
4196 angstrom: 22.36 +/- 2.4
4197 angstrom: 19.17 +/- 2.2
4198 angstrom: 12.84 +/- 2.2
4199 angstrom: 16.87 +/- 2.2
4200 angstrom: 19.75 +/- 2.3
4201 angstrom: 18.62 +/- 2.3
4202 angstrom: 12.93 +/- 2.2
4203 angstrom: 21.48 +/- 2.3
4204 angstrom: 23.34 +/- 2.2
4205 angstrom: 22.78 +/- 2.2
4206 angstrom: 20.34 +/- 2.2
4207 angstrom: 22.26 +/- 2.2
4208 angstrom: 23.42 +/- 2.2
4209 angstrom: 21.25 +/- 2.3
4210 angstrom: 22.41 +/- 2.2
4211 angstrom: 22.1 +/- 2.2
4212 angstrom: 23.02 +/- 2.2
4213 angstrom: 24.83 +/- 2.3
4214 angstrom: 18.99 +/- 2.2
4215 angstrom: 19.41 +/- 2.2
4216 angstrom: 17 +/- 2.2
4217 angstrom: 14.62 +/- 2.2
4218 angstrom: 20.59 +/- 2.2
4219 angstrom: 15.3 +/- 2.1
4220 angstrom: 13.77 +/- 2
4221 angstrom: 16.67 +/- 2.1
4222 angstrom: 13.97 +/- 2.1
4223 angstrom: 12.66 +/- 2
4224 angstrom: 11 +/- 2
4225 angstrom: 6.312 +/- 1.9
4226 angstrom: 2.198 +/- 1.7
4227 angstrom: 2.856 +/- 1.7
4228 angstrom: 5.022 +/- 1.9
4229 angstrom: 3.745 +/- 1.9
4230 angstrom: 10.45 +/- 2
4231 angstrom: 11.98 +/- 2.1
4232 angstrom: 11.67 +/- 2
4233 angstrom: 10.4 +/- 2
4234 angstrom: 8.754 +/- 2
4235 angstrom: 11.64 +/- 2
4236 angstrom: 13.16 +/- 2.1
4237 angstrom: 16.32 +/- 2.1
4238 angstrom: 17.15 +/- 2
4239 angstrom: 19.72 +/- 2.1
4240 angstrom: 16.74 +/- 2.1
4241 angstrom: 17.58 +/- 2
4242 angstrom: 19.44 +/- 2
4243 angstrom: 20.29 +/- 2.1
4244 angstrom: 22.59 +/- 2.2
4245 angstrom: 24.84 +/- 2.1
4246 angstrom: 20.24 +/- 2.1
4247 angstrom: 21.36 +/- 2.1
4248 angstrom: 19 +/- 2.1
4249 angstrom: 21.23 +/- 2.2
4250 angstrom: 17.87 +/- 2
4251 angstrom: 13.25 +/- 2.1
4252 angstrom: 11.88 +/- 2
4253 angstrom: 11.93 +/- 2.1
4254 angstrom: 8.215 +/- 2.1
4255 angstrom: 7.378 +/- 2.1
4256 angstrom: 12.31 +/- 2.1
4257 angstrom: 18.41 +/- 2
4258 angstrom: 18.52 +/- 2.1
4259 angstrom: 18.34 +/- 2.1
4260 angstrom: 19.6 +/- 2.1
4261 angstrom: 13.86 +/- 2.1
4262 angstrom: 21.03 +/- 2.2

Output 1.2 angstrom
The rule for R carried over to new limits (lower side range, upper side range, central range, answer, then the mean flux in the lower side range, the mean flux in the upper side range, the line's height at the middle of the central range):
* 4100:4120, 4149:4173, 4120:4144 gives 0.89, 18.2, 21.9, 19.8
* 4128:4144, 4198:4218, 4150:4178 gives -4.41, 17.7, 20.1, 18.6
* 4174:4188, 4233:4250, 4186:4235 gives 8.28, 21.9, 17.9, 19.9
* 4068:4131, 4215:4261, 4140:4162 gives -3.54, 18.9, 14.4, 17.3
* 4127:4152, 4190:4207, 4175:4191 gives -1.75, 18.6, 20.1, 19.7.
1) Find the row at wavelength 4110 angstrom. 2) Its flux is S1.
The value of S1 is 16.83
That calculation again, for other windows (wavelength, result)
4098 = 12.08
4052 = 17.89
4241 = 17.58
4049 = 15.5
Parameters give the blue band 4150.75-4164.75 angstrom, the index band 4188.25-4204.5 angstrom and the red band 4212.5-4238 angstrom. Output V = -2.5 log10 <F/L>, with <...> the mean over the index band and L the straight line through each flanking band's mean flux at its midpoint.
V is -0.18 mag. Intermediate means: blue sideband 22.7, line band 20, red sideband 12.6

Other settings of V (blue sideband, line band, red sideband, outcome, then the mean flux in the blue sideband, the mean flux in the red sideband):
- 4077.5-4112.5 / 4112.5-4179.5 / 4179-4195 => 0.02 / 18.9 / 21.9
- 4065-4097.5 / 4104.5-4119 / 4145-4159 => 0.08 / 19.2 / 21.3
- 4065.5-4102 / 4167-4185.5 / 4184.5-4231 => -0.21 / 18.6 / 17.4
